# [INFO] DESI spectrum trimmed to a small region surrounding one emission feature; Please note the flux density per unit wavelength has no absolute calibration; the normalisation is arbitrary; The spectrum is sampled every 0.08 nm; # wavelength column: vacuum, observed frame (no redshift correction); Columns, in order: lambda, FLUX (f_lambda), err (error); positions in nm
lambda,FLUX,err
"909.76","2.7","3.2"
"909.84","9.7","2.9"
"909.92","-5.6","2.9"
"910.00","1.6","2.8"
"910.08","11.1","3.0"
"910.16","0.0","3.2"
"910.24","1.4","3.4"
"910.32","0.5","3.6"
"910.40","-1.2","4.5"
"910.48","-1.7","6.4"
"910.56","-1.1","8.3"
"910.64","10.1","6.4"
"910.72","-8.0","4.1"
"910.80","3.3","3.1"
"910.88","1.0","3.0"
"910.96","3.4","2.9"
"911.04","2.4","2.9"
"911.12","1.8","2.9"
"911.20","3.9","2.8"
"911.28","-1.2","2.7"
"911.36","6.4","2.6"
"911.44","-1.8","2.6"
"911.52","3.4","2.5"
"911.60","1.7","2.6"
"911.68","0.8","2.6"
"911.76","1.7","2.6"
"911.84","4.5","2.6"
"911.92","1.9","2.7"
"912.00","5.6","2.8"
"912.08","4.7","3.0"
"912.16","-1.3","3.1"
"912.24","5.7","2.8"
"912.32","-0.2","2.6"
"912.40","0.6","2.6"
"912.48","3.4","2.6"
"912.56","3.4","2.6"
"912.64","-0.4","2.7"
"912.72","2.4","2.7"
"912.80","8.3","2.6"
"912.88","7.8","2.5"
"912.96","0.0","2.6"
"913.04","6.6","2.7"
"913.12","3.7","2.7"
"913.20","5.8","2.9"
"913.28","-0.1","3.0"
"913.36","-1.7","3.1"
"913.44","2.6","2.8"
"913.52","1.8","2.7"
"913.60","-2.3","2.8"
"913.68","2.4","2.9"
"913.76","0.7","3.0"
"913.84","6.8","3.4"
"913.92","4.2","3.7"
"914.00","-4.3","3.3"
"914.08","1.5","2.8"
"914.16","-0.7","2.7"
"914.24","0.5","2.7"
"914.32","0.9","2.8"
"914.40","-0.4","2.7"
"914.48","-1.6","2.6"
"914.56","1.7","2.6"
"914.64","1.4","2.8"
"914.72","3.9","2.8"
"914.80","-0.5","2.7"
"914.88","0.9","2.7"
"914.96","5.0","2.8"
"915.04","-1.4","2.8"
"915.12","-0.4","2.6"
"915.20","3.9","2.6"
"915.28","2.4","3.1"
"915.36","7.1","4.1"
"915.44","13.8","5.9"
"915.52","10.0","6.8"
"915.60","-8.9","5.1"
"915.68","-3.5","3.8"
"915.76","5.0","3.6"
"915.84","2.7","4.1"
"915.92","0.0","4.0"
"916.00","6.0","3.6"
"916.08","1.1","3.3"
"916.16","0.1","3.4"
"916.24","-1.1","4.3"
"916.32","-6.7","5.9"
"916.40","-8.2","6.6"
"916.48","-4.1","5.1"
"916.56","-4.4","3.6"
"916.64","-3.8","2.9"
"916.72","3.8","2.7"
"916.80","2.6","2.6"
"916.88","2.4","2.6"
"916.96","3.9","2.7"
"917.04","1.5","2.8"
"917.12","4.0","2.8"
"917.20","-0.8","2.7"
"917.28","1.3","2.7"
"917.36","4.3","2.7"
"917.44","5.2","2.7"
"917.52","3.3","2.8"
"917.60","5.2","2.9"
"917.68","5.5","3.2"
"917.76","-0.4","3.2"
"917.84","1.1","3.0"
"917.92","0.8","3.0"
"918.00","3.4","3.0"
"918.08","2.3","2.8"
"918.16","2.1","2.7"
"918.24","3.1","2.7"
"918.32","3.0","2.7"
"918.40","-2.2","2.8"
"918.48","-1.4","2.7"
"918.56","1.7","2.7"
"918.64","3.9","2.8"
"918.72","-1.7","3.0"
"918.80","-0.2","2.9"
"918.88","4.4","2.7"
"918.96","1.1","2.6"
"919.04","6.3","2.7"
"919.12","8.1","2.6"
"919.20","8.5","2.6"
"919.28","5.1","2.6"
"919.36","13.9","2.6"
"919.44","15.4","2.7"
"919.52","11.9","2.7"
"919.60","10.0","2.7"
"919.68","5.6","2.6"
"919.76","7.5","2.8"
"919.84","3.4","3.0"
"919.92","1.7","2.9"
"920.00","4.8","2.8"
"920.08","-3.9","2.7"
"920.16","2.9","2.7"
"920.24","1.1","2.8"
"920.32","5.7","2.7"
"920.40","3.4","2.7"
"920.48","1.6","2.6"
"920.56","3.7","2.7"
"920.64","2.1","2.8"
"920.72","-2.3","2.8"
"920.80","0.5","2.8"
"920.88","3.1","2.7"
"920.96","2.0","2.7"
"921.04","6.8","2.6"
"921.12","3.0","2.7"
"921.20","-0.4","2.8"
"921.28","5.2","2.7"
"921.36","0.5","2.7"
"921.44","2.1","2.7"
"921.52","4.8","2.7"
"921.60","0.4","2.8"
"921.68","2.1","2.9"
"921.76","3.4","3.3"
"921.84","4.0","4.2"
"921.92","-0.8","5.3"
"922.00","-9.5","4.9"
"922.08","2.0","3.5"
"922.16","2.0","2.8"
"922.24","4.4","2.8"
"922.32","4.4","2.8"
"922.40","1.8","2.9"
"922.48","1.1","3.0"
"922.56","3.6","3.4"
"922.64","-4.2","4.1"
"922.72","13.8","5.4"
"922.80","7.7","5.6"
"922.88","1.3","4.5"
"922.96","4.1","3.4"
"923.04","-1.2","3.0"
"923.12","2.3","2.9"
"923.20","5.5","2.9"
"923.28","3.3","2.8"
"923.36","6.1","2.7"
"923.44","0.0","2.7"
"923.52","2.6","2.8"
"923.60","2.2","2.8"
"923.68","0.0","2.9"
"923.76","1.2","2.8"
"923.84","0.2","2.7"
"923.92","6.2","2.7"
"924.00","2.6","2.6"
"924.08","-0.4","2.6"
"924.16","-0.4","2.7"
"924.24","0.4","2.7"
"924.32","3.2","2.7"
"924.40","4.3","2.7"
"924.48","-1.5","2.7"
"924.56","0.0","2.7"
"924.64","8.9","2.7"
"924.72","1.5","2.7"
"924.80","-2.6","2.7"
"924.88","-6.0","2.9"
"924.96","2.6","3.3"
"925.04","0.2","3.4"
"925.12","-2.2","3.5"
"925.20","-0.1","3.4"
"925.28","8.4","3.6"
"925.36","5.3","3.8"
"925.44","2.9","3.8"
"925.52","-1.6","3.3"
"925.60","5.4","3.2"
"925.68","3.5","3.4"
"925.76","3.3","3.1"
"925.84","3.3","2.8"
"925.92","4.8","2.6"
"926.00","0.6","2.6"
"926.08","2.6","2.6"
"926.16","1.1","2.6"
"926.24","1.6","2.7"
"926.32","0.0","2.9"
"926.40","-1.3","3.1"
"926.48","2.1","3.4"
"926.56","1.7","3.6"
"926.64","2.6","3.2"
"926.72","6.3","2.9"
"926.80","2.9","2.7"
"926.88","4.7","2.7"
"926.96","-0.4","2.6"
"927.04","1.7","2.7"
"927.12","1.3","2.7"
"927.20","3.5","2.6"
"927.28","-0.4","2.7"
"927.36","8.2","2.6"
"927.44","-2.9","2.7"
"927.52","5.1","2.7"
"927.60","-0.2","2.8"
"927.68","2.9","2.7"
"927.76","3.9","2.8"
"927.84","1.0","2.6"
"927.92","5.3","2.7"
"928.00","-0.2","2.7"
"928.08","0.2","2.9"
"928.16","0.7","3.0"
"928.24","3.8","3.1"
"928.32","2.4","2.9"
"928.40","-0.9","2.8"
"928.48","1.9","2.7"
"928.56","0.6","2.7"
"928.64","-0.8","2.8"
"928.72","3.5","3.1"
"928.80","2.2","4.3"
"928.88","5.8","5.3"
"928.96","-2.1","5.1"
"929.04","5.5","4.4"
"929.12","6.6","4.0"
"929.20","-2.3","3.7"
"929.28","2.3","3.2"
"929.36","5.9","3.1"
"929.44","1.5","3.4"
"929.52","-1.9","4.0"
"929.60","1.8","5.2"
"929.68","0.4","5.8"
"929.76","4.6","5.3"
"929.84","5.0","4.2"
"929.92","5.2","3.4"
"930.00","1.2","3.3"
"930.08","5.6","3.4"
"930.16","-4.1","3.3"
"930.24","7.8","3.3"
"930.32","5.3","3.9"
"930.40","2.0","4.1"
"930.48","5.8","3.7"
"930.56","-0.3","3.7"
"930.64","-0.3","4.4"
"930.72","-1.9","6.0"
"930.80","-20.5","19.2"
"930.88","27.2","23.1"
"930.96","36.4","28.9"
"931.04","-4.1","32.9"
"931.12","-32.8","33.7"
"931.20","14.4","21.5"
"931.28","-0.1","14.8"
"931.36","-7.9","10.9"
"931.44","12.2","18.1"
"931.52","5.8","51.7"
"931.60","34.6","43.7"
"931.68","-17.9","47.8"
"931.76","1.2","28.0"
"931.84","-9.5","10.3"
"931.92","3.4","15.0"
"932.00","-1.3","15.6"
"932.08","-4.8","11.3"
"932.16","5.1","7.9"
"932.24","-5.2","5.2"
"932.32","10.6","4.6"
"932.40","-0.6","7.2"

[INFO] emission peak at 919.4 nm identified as H-beta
